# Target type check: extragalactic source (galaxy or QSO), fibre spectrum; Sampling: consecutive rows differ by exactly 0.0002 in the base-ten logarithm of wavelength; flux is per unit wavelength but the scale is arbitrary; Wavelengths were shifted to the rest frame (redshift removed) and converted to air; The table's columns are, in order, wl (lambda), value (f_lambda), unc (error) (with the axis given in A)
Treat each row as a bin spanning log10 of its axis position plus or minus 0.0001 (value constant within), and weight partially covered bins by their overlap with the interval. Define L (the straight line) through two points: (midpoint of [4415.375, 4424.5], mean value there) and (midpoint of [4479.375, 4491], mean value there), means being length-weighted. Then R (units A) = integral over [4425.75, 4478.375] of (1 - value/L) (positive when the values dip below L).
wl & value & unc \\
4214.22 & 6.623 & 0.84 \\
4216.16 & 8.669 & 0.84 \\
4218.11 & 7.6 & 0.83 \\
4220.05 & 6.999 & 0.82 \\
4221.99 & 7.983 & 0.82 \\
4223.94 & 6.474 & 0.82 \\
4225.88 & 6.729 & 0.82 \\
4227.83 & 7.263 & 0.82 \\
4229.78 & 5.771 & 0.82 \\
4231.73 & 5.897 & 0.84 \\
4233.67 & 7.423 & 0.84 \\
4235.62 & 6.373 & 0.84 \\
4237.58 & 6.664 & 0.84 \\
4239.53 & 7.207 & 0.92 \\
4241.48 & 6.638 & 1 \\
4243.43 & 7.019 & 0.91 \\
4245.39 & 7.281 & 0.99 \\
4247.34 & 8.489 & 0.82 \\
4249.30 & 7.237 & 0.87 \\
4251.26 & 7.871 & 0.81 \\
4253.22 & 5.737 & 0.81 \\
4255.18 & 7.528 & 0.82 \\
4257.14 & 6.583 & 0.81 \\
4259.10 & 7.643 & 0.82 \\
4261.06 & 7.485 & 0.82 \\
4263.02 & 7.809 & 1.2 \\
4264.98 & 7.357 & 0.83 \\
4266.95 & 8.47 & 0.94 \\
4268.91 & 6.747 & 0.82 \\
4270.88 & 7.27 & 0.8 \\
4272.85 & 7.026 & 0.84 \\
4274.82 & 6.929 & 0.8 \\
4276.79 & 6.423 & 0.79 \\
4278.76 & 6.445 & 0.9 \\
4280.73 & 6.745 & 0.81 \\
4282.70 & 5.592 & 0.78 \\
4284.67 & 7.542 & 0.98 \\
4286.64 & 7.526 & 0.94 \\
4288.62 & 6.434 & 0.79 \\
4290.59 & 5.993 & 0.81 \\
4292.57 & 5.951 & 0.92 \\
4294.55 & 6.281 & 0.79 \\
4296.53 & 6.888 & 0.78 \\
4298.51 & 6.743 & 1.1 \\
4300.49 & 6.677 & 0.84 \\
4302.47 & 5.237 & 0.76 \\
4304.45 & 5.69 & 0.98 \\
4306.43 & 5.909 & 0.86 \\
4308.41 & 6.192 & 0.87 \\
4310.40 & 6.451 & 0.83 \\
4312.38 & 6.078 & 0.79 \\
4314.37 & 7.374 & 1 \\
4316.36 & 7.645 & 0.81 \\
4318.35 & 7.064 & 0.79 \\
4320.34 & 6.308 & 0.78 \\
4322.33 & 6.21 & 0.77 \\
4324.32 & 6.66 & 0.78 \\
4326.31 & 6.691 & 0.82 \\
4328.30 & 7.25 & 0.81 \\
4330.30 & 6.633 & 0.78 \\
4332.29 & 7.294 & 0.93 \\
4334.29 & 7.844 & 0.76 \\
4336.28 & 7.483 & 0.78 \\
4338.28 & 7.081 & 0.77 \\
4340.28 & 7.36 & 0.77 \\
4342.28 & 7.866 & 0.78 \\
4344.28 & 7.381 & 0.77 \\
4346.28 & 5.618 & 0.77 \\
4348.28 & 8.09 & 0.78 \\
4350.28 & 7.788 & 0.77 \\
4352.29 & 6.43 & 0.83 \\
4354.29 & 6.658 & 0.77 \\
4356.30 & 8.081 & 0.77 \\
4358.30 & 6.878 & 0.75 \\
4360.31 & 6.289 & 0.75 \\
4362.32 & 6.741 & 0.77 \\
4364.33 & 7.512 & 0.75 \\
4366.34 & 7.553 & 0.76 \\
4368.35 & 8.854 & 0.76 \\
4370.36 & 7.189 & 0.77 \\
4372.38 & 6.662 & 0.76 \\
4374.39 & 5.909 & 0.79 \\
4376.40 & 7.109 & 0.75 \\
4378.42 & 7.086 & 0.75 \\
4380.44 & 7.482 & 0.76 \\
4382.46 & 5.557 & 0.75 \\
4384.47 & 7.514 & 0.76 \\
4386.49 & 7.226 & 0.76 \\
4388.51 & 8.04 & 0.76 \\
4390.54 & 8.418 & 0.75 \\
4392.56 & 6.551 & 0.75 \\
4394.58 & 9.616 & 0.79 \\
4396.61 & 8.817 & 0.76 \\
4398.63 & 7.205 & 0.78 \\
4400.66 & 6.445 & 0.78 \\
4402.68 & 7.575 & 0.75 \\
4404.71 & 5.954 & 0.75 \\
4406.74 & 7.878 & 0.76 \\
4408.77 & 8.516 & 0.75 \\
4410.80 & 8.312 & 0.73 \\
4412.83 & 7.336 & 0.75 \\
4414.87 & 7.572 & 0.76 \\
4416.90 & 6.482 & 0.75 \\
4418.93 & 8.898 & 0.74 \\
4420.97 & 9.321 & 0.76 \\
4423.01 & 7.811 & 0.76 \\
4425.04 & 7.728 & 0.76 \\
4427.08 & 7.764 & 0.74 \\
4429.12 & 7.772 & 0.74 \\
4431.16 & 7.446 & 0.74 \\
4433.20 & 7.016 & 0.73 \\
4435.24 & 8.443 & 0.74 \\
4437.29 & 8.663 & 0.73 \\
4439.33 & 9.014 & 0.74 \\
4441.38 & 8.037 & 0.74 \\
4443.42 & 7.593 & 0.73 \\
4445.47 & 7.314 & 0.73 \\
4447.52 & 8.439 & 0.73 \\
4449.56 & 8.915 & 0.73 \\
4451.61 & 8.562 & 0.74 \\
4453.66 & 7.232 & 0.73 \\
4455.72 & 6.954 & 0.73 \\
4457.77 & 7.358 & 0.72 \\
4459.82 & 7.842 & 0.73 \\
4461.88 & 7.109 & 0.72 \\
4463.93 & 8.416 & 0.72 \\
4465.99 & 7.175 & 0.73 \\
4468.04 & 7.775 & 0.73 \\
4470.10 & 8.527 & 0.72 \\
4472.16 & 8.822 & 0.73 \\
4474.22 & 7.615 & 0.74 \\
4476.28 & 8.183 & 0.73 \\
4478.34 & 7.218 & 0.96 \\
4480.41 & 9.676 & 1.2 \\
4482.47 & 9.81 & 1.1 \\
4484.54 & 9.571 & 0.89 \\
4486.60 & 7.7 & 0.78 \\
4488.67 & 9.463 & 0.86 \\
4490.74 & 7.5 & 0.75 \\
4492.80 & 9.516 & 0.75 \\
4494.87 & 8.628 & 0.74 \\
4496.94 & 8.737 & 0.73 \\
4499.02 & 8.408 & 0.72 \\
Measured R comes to 3.98 A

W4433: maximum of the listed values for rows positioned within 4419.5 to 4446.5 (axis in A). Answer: 9.321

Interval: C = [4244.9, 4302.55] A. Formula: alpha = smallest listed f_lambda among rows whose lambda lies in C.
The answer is 5.237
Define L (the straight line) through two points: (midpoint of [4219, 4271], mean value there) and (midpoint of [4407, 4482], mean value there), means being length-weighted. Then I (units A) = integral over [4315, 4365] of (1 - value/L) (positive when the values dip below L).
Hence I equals 3.0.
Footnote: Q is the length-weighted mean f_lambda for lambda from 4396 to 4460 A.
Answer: 7.81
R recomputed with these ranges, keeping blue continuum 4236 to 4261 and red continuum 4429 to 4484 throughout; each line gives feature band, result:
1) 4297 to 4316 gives 2.8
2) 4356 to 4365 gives 0.7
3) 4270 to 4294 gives 2.1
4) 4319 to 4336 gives 1.4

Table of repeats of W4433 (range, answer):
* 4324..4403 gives 9.616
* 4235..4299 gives 8.489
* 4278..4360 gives 8.09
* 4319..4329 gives 7.25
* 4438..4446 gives 9.014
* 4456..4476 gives 8.822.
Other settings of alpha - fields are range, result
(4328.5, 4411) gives 5.557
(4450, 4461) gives 6.954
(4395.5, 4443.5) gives 5.954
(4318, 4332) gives 6.21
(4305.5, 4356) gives 5.618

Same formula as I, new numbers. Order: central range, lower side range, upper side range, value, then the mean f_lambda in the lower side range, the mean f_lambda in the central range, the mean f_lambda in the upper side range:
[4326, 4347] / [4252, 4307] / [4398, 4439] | -0.1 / 6.75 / 7.17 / 7.73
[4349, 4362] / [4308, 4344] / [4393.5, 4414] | 0.5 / 6.99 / 7.03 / 7.76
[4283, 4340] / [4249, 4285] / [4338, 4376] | 3.5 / 7.06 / 6.68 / 7.16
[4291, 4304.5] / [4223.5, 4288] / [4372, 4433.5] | 1.7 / 7.01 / 6.23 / 7.53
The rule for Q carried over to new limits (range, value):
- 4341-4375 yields 7.16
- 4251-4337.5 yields 6.8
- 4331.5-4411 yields 7.34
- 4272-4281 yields 6.7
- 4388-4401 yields 7.93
